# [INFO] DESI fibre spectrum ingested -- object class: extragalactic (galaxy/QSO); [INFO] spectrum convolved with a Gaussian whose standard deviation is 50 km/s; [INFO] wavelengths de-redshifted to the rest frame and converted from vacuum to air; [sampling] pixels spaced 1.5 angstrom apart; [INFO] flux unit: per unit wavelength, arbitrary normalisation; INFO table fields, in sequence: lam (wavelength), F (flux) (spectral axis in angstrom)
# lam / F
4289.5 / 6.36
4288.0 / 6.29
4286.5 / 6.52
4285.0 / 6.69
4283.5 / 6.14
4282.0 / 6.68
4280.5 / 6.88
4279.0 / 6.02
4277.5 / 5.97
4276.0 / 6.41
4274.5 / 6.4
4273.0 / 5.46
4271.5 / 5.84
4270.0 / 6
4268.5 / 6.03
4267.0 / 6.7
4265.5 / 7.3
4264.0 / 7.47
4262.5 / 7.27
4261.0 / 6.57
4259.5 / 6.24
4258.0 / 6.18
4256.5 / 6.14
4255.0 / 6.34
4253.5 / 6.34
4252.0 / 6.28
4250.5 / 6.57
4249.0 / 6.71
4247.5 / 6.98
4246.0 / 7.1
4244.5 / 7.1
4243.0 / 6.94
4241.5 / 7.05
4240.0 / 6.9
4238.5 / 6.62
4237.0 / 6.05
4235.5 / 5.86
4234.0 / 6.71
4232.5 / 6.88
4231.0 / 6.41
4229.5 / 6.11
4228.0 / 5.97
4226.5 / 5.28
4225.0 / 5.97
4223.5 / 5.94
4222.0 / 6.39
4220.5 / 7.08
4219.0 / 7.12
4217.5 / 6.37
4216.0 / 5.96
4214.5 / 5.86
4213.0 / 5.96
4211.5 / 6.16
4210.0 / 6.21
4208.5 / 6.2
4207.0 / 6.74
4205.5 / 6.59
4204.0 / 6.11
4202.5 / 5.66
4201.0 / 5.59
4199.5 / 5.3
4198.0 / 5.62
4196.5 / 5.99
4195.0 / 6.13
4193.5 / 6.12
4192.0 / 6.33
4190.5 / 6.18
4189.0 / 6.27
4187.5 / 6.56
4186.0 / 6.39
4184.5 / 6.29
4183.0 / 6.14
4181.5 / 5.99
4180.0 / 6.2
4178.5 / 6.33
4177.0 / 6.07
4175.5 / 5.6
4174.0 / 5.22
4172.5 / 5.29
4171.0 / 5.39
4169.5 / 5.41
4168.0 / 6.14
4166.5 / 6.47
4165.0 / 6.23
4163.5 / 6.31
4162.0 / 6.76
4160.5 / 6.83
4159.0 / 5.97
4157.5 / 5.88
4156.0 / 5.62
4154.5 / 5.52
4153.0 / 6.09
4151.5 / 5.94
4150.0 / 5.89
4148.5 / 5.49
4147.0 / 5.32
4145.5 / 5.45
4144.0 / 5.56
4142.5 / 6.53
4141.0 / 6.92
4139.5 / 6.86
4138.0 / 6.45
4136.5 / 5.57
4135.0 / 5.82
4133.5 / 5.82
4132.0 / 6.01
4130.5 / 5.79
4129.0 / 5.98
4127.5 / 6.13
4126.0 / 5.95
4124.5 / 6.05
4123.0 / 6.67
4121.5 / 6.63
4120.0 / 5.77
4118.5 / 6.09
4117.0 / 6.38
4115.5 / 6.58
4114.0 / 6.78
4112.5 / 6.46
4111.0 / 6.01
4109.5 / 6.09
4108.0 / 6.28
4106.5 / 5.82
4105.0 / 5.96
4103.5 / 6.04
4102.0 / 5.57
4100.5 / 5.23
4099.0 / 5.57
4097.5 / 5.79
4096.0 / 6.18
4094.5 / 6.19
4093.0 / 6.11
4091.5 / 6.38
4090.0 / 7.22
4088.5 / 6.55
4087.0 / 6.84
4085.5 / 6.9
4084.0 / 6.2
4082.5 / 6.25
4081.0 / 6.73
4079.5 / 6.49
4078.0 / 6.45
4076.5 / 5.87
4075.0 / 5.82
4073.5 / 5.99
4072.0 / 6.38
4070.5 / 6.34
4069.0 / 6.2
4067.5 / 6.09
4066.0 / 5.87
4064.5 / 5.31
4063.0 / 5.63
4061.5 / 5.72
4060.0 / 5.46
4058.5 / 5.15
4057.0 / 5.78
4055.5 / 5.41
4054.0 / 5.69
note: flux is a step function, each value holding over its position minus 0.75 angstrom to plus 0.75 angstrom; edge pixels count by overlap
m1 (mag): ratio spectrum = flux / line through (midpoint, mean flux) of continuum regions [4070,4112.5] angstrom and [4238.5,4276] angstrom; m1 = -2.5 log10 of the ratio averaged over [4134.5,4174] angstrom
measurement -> 0.06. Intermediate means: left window 6.19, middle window 5.98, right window 6.58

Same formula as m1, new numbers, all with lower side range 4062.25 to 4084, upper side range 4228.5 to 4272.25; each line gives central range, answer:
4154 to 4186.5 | 0.06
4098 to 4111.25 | 0.06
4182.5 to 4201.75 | 0.06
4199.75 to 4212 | 0.06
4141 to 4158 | 0.09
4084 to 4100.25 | -0.03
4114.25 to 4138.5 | 0.02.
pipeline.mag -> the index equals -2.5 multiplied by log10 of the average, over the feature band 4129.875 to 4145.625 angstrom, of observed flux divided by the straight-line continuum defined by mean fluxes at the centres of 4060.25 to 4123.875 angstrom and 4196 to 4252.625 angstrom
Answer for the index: 0.022 mag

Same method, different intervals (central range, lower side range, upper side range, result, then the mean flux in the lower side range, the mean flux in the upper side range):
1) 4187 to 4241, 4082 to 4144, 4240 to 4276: 0.04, 6.2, 6.57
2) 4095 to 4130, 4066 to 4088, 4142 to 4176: 0.01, 6.31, 5.86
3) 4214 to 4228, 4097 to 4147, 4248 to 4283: 0.02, 6.07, 6.43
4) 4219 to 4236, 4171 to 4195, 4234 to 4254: 0.04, 6.05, 6.66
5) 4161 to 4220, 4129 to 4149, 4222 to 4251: 0.03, 5.97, 6.48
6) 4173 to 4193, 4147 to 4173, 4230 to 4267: 0.00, 5.94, 6.66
